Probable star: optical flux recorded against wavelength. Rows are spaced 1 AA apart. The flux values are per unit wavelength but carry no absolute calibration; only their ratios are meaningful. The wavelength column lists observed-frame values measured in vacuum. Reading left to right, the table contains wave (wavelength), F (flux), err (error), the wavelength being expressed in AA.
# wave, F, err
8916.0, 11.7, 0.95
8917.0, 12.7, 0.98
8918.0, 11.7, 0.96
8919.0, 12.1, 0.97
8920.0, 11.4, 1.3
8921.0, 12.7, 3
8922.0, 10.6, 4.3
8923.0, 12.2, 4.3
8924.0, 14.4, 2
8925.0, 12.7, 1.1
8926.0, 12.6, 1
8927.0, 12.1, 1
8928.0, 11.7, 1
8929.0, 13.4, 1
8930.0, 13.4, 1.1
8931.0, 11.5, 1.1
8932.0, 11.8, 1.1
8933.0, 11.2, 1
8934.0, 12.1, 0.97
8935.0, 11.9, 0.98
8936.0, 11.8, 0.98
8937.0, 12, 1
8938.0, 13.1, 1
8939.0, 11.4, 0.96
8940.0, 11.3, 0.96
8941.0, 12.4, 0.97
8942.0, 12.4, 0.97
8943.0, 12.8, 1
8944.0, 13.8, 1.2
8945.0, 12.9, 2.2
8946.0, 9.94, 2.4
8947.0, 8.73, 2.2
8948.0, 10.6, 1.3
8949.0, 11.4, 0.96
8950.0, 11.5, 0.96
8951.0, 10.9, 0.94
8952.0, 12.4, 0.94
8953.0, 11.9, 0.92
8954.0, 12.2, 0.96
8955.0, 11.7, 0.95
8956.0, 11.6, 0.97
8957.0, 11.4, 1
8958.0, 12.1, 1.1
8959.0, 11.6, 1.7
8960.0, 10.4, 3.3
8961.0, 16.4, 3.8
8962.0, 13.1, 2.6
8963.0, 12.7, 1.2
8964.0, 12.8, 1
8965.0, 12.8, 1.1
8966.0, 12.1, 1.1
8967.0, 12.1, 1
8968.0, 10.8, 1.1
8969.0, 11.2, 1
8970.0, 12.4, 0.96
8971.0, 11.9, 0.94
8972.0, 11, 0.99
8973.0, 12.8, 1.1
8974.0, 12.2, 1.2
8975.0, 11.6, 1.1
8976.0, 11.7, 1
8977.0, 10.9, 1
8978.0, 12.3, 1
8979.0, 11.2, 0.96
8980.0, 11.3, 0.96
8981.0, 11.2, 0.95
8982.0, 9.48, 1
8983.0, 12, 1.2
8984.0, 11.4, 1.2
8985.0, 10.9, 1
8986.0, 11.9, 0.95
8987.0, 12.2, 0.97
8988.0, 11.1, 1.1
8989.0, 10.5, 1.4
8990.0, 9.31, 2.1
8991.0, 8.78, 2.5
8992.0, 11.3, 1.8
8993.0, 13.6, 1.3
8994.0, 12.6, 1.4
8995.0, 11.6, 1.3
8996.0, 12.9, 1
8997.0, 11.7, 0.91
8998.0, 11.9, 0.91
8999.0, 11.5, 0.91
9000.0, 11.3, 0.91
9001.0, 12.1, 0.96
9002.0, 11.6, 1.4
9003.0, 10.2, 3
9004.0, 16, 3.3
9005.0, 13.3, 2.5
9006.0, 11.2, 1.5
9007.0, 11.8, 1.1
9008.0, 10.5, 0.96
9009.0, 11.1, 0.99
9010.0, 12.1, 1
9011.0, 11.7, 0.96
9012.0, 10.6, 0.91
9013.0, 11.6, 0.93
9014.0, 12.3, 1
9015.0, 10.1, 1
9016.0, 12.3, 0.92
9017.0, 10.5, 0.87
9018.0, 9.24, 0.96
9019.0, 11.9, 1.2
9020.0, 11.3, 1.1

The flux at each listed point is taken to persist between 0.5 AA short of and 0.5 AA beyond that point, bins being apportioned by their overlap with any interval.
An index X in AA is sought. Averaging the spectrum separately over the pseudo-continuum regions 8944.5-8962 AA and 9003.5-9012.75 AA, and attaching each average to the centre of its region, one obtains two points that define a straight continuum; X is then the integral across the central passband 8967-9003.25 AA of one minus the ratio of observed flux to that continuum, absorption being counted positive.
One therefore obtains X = 1.2 AA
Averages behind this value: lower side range 11.7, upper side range 12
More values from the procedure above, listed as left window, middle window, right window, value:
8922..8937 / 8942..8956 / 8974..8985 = 0.33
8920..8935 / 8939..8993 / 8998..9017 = 1.52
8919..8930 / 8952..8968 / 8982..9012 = -0.35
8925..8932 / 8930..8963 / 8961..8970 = 1.36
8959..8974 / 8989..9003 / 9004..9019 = 0.35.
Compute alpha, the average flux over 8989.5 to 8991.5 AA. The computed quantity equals 9.04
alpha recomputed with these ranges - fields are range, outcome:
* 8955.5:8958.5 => 11.7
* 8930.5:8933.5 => 11.5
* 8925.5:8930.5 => 12.6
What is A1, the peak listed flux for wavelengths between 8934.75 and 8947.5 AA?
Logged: 13.8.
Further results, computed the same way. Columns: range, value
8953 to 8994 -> 16.4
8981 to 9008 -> 16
